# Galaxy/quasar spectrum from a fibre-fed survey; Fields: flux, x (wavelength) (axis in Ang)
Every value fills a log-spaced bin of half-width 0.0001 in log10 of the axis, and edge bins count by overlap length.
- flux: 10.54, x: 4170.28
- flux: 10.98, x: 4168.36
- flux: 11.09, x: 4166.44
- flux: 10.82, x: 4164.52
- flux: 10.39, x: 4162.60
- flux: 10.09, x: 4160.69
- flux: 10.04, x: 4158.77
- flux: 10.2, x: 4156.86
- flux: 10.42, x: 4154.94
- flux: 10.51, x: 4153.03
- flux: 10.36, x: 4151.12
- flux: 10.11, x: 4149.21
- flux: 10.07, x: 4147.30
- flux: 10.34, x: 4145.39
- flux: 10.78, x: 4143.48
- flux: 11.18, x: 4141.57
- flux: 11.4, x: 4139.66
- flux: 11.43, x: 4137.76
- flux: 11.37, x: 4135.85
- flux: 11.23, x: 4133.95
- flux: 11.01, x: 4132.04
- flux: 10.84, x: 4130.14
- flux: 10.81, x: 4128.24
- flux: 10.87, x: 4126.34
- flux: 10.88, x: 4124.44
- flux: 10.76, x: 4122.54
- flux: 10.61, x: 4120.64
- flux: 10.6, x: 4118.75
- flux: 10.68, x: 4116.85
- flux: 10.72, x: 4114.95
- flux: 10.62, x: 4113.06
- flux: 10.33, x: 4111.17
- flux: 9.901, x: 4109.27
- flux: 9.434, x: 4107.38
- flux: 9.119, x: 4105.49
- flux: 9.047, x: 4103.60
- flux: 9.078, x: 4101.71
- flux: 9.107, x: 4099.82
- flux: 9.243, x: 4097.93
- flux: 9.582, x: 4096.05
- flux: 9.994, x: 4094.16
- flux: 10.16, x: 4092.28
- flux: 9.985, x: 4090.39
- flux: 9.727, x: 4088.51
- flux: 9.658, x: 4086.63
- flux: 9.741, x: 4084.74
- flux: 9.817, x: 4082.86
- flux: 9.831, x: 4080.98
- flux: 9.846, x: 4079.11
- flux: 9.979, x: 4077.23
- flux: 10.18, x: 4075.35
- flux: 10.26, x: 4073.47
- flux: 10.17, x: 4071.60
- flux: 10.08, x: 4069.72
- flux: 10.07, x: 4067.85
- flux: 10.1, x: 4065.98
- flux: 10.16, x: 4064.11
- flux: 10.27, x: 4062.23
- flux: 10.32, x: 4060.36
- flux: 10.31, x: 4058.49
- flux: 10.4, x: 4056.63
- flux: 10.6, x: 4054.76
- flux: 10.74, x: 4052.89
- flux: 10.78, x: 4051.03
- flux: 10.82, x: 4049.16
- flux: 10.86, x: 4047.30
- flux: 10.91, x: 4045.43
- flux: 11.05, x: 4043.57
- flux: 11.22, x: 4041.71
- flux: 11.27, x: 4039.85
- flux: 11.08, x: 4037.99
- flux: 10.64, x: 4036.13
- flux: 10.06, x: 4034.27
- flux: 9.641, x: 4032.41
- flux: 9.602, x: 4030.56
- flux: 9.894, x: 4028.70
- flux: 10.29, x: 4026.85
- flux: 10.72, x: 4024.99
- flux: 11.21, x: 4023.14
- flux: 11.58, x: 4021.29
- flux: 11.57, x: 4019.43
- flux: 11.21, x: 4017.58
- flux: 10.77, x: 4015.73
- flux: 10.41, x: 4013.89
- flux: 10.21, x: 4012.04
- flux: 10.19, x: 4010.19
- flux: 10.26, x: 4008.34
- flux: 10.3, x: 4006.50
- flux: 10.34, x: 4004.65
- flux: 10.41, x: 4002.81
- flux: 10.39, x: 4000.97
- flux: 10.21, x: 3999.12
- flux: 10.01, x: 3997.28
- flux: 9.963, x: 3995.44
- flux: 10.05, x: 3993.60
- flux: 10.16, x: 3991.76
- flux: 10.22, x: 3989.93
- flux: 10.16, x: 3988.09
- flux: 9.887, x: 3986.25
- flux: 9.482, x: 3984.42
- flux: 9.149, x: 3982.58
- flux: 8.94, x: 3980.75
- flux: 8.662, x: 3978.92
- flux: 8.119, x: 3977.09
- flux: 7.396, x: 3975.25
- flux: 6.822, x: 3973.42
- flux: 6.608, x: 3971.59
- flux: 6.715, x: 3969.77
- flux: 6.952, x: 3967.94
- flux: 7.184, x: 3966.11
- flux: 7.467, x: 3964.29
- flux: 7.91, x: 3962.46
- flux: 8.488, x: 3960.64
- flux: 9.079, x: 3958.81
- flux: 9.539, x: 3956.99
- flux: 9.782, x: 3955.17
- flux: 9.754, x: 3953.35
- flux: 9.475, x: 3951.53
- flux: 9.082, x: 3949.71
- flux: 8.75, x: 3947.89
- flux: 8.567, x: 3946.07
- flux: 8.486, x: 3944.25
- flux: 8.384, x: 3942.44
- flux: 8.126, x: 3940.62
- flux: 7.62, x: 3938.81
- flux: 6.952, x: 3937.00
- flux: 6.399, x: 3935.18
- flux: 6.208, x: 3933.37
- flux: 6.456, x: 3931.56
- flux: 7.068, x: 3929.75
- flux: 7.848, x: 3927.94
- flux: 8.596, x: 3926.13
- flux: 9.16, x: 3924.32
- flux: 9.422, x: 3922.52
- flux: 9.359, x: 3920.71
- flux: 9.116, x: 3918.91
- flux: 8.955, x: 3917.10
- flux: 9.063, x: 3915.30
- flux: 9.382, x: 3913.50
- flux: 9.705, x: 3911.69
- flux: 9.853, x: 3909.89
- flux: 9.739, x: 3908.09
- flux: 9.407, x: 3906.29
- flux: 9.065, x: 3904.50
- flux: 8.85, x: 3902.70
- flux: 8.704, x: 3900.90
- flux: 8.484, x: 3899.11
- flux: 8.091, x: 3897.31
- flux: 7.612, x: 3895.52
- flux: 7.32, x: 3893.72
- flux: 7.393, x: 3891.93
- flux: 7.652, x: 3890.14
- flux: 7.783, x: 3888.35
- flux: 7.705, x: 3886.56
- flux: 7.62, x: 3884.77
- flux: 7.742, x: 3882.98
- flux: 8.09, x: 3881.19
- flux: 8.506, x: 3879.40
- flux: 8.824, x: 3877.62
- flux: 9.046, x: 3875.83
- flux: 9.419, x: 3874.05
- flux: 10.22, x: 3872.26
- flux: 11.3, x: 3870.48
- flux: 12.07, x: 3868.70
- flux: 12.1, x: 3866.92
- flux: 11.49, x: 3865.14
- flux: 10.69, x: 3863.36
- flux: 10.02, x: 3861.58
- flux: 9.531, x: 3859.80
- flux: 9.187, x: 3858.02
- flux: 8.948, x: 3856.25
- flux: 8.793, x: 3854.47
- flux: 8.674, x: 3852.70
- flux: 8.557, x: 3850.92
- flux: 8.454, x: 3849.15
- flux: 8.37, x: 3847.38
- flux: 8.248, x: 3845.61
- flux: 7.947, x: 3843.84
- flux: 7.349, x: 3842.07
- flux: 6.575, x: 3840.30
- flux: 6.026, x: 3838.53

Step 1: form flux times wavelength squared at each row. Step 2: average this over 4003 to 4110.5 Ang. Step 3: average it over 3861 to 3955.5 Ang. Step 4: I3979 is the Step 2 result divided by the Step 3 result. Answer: 1.26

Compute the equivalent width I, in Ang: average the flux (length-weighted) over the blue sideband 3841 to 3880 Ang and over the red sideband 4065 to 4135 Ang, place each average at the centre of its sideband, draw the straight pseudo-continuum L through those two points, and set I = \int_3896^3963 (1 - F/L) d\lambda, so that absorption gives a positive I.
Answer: 7.1 Ang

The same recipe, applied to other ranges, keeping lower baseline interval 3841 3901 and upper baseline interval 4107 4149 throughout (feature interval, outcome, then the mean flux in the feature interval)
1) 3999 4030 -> -2.1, 10.6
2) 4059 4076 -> 0.2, 10.2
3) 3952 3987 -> 4.6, 8.32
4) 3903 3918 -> -0.4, 9.38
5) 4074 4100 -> 1.6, 9.8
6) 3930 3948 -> 3.5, 7.53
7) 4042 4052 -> -0.8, 10.9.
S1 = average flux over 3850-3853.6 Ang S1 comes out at 8.62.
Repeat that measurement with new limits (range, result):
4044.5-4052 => 10.8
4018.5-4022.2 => 11.5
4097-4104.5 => 9.11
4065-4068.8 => 10.1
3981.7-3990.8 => 9.77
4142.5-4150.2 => 10.3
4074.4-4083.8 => 9.93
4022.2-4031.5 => 10.4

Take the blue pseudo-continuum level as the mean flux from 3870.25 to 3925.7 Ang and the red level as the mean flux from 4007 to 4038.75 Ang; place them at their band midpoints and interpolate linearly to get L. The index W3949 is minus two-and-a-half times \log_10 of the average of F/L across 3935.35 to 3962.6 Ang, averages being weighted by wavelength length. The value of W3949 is 0.10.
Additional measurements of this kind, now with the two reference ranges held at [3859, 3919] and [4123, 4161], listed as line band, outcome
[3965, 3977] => 0.34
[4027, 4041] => -0.03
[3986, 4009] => -0.04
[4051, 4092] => 0.02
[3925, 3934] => 0.27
